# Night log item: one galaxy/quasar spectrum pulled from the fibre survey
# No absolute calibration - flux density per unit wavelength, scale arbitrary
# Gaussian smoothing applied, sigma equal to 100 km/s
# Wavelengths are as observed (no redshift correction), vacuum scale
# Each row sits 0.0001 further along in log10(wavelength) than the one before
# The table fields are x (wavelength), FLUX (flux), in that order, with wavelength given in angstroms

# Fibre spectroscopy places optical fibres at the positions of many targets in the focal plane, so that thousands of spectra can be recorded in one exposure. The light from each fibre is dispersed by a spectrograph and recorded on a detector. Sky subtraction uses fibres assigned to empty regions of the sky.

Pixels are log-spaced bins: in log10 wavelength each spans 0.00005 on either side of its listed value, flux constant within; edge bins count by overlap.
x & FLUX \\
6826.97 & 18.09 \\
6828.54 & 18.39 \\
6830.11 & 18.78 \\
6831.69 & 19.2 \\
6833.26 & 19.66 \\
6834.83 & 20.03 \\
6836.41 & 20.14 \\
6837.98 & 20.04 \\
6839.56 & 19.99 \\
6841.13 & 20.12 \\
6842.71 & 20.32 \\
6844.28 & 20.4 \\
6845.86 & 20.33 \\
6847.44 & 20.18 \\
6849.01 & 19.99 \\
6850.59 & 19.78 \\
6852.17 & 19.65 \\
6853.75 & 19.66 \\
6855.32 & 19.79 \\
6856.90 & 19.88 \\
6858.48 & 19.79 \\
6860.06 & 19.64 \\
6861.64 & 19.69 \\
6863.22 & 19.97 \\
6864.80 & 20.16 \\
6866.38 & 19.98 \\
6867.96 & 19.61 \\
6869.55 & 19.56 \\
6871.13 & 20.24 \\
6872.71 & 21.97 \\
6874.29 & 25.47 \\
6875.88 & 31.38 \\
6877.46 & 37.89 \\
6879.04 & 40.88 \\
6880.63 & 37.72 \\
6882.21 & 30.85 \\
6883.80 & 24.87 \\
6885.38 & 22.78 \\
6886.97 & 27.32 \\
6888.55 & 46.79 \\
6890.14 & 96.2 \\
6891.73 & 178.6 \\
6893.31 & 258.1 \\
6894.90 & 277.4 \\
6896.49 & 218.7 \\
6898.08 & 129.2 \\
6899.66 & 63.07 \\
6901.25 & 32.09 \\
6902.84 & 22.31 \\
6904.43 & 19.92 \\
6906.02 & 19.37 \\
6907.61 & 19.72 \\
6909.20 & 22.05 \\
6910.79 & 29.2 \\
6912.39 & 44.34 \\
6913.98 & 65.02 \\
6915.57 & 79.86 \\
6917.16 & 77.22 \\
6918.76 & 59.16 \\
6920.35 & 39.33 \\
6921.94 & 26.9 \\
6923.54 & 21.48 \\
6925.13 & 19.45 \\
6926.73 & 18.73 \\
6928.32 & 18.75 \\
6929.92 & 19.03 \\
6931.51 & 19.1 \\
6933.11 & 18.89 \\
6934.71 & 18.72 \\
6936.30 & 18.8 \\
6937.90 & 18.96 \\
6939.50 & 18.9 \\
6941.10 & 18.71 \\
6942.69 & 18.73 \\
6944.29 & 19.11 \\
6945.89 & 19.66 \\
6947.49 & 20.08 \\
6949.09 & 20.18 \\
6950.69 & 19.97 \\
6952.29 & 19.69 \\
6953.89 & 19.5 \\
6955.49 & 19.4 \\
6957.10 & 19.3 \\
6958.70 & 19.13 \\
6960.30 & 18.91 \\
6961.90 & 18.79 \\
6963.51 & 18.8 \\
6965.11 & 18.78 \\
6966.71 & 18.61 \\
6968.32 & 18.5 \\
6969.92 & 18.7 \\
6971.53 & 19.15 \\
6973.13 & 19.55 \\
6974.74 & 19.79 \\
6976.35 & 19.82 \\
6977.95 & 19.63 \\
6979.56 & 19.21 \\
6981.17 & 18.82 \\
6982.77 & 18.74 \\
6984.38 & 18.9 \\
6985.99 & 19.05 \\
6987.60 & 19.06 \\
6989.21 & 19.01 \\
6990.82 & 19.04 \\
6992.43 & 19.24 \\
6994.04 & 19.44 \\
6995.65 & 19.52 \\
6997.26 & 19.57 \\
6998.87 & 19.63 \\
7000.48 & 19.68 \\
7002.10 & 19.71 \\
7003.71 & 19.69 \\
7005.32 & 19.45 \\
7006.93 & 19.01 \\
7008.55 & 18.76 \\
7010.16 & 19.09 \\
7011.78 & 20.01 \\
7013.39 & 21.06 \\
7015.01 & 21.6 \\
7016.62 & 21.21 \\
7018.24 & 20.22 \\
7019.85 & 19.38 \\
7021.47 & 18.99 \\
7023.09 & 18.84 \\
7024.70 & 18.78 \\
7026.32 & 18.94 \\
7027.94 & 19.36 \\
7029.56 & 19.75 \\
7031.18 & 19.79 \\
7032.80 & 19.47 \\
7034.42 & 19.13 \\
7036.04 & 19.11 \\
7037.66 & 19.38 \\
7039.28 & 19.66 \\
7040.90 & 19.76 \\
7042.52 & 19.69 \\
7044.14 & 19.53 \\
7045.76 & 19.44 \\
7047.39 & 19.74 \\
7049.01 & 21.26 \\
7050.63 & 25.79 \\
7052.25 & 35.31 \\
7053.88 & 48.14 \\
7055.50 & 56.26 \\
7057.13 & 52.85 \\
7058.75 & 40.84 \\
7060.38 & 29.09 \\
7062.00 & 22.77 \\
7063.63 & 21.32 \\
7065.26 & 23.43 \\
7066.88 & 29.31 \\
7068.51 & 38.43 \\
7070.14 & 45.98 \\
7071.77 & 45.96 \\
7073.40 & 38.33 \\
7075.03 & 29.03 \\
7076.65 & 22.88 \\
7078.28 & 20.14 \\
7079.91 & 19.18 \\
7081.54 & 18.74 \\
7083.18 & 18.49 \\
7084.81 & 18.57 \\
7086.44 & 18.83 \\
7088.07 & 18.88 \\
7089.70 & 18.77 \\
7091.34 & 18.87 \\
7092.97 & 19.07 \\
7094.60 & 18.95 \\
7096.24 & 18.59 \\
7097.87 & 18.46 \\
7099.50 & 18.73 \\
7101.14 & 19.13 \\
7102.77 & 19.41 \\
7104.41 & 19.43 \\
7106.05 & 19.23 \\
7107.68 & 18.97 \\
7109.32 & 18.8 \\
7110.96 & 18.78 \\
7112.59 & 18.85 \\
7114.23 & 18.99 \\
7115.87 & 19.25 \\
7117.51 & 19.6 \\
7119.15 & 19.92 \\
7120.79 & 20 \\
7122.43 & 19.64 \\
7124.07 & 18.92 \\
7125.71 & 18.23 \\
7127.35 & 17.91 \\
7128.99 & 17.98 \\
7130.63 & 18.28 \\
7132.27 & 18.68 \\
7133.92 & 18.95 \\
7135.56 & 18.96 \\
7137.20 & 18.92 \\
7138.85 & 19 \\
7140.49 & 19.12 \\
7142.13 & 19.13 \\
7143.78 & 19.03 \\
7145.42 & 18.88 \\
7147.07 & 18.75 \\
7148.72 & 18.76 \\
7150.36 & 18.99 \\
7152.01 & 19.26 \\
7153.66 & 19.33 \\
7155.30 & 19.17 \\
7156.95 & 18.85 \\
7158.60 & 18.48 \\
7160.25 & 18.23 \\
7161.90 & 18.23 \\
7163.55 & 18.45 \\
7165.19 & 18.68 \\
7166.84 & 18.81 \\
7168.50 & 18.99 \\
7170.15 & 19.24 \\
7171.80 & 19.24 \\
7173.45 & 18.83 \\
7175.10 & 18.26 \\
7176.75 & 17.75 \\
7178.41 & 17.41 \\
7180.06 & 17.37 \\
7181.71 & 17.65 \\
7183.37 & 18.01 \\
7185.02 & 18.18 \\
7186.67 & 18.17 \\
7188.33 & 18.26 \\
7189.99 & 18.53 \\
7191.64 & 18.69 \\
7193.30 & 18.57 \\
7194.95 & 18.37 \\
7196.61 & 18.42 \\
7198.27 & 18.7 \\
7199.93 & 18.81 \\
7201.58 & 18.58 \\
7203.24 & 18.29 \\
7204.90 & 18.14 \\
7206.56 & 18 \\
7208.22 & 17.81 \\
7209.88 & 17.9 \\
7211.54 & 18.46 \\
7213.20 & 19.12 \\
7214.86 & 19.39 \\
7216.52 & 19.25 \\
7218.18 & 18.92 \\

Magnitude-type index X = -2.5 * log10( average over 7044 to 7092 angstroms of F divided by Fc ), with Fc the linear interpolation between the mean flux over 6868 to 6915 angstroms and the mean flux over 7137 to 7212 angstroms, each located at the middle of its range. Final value 0.25 mag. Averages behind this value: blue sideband 64.3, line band 28.7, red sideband 18.5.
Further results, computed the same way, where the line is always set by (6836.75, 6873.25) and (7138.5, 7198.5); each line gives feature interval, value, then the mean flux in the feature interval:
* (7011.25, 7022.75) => -0.056 mag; 20.3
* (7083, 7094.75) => 0.007 mag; 18.8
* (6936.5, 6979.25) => 0.018 mag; 19.2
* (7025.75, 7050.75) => -0.037 mag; 19.8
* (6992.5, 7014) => -0.012 mag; 19.6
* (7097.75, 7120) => -0.016 mag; 19.1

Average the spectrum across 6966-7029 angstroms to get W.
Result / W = 19.4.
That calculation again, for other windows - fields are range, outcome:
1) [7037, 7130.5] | 24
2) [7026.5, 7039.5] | 19.4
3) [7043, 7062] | 32.8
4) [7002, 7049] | 19.6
